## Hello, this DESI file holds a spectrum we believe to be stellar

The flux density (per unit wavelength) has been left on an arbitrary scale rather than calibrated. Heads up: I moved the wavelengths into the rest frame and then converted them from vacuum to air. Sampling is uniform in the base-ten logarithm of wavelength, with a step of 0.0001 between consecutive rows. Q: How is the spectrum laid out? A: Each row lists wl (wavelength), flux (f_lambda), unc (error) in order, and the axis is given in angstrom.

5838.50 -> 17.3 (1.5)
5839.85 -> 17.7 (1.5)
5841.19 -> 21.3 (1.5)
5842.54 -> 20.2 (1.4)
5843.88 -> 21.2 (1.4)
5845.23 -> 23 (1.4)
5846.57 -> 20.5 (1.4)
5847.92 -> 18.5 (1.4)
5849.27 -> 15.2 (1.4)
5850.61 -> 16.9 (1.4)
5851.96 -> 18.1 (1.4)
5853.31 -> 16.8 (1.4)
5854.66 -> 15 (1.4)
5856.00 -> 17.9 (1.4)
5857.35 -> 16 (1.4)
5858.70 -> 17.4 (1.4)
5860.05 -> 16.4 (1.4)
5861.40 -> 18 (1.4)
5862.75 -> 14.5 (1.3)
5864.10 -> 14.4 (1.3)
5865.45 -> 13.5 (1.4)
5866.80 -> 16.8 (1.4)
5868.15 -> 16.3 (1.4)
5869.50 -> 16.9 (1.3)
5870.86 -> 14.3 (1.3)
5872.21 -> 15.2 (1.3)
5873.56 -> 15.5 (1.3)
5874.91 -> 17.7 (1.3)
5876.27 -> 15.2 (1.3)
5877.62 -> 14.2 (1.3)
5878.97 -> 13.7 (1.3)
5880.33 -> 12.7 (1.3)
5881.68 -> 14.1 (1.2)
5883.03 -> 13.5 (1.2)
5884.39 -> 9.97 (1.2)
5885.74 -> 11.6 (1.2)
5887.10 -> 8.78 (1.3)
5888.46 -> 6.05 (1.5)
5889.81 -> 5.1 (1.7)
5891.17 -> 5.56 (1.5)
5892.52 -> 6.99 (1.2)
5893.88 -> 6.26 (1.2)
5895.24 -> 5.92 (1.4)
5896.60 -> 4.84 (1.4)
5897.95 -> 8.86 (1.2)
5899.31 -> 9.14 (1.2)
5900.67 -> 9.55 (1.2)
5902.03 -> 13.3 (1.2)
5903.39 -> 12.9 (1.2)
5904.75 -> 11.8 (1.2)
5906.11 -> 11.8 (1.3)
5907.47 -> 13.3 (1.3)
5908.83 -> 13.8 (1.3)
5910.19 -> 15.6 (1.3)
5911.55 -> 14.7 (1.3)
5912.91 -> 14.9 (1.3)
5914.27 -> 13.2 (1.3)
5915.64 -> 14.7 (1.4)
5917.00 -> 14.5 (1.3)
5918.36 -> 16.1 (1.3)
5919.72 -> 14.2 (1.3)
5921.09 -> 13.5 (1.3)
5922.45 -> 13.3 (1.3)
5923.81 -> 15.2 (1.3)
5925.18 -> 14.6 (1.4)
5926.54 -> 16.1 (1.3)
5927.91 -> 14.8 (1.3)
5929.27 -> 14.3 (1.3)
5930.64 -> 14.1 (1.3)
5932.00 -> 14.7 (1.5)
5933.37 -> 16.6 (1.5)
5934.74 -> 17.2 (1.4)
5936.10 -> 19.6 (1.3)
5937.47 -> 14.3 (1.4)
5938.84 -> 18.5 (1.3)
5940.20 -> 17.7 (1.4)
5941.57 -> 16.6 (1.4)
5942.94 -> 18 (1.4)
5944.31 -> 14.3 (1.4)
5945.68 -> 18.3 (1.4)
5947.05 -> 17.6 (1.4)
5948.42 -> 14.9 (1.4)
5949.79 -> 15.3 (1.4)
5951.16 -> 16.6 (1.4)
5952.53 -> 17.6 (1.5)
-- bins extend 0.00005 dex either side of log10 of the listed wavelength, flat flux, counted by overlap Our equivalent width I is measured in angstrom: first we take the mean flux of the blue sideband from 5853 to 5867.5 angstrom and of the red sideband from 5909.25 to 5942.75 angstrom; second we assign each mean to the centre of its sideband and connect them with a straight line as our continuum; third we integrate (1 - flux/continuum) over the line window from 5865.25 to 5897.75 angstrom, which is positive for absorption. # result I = 8.7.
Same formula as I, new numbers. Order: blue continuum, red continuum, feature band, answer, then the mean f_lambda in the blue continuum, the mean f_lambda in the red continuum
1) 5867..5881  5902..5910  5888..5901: 6.6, 15.2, 12.9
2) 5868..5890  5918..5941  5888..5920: 7.7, 13.1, 15.6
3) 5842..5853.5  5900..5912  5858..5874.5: 1.2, 19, 12.9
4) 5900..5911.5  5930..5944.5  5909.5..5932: 0.0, 12.9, 16.6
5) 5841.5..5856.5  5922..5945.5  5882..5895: 6.8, 18.6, 16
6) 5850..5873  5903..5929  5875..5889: 2.9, 16.1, 14.2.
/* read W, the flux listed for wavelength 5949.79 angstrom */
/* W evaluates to 15.3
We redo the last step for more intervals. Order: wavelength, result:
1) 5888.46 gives 6.05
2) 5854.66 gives 15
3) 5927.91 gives 14.8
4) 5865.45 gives 13.5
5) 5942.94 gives 18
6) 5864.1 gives 14.4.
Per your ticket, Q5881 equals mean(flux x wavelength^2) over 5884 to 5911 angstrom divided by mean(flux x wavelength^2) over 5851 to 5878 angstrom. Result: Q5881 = 0.60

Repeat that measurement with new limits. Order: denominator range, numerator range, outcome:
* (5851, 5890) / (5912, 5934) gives 1.03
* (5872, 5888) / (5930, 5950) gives 1.26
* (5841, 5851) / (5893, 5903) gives 0.43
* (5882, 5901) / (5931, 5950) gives 2.10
